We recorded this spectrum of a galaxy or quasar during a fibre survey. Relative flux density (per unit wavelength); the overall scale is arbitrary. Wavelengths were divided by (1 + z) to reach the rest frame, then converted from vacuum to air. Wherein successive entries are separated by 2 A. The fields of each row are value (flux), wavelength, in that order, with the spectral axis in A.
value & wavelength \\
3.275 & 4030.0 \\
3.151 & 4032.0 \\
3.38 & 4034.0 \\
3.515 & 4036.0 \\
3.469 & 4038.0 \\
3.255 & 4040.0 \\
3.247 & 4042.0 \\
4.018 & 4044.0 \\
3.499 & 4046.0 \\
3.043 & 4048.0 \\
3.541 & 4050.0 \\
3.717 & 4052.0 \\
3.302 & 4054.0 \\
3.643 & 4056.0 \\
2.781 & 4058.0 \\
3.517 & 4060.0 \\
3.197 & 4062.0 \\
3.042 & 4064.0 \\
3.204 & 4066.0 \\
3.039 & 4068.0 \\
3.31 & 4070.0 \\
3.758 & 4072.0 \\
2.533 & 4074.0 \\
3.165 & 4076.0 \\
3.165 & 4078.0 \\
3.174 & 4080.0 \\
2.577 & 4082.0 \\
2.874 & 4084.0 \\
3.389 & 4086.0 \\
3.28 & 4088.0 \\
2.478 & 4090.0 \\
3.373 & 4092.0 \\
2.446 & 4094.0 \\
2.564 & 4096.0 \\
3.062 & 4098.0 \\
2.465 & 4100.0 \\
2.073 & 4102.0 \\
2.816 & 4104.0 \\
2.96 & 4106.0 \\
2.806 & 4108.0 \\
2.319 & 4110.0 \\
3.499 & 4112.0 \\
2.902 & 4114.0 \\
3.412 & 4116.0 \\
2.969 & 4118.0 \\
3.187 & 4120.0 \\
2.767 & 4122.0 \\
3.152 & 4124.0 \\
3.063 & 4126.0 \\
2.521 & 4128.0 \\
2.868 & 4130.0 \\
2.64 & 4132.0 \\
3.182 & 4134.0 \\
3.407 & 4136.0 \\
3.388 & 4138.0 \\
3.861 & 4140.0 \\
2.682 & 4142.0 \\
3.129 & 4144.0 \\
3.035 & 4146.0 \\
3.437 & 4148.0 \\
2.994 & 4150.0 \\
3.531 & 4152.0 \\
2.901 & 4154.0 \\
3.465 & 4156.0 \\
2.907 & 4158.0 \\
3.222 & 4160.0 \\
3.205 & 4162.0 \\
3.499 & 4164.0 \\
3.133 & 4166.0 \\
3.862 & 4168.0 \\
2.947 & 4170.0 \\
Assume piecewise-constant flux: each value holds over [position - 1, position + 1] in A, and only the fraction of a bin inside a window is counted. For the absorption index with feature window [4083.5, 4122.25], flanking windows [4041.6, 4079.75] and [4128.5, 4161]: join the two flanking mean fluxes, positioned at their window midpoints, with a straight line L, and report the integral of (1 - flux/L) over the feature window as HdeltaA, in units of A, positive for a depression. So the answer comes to 4.1 A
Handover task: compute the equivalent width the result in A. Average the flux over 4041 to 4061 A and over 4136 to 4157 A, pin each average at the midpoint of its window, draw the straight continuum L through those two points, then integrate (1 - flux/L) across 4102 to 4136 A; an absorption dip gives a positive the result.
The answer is 3.83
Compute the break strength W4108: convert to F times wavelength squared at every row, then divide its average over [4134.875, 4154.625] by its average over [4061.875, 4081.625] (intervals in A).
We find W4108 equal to 1.07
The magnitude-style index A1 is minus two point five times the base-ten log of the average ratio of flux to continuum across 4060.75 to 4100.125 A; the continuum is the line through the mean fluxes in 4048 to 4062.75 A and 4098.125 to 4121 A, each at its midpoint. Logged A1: 0.04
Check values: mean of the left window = 3.37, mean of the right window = 2.86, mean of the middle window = 3.02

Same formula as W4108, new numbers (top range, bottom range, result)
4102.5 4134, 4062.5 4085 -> 0.97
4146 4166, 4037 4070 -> 1.01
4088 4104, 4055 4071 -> 0.85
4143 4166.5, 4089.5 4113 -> 1.20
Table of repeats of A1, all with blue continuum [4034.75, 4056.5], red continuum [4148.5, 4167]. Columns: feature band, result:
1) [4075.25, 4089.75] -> 0.11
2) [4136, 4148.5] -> 0.00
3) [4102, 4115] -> 0.18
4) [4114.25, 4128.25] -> 0.09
